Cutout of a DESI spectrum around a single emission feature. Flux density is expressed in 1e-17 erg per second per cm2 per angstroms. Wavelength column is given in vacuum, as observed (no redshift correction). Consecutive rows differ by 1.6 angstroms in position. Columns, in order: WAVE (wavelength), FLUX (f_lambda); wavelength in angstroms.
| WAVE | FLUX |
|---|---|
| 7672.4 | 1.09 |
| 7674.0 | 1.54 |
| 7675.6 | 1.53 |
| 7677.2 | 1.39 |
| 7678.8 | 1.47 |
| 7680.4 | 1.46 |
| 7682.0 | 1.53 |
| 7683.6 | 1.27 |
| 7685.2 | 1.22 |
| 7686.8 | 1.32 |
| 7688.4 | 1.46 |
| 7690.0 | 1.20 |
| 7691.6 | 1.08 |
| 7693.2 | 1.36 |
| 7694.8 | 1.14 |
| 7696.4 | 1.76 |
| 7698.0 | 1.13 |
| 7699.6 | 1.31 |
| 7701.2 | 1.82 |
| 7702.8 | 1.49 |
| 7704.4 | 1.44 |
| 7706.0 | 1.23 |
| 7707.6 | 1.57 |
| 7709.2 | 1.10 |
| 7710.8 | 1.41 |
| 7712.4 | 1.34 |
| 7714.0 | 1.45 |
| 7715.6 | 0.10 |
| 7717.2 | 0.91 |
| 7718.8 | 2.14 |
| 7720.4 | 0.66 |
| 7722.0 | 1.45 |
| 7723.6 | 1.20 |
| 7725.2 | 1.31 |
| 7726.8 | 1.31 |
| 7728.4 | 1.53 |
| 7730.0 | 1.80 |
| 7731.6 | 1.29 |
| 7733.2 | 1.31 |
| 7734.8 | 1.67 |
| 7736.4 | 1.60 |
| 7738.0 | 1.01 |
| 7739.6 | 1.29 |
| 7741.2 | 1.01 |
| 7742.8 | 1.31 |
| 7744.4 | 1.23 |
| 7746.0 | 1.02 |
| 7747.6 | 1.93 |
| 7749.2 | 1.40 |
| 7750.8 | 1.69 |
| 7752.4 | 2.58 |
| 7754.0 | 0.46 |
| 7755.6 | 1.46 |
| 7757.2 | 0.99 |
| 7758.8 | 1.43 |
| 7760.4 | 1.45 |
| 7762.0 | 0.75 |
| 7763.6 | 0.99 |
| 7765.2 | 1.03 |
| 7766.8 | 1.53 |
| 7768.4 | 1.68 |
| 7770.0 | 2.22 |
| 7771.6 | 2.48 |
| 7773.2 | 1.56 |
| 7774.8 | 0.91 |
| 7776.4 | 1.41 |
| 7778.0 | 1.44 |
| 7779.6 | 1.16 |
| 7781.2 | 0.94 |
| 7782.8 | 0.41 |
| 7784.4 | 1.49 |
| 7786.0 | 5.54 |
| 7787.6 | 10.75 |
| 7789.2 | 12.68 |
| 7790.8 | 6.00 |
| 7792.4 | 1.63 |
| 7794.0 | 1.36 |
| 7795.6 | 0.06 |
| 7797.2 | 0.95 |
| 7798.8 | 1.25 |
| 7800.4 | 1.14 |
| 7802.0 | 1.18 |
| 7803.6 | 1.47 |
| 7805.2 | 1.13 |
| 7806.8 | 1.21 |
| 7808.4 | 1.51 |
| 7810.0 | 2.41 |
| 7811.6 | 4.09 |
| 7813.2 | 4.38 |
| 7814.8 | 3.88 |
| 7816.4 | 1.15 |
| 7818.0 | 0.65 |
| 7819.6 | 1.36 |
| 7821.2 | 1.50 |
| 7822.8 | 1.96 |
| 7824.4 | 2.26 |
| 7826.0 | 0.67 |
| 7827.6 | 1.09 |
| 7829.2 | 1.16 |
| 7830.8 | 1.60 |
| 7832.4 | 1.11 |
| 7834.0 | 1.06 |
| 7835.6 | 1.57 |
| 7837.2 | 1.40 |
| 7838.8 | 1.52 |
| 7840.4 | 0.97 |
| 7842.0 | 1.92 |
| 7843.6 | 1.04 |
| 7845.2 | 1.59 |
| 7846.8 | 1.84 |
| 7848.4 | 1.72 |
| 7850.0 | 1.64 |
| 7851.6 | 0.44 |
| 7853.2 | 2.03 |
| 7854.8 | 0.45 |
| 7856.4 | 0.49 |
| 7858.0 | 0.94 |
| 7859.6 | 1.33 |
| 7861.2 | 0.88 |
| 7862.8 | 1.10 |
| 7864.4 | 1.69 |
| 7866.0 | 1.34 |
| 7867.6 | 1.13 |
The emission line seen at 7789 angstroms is Halpha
